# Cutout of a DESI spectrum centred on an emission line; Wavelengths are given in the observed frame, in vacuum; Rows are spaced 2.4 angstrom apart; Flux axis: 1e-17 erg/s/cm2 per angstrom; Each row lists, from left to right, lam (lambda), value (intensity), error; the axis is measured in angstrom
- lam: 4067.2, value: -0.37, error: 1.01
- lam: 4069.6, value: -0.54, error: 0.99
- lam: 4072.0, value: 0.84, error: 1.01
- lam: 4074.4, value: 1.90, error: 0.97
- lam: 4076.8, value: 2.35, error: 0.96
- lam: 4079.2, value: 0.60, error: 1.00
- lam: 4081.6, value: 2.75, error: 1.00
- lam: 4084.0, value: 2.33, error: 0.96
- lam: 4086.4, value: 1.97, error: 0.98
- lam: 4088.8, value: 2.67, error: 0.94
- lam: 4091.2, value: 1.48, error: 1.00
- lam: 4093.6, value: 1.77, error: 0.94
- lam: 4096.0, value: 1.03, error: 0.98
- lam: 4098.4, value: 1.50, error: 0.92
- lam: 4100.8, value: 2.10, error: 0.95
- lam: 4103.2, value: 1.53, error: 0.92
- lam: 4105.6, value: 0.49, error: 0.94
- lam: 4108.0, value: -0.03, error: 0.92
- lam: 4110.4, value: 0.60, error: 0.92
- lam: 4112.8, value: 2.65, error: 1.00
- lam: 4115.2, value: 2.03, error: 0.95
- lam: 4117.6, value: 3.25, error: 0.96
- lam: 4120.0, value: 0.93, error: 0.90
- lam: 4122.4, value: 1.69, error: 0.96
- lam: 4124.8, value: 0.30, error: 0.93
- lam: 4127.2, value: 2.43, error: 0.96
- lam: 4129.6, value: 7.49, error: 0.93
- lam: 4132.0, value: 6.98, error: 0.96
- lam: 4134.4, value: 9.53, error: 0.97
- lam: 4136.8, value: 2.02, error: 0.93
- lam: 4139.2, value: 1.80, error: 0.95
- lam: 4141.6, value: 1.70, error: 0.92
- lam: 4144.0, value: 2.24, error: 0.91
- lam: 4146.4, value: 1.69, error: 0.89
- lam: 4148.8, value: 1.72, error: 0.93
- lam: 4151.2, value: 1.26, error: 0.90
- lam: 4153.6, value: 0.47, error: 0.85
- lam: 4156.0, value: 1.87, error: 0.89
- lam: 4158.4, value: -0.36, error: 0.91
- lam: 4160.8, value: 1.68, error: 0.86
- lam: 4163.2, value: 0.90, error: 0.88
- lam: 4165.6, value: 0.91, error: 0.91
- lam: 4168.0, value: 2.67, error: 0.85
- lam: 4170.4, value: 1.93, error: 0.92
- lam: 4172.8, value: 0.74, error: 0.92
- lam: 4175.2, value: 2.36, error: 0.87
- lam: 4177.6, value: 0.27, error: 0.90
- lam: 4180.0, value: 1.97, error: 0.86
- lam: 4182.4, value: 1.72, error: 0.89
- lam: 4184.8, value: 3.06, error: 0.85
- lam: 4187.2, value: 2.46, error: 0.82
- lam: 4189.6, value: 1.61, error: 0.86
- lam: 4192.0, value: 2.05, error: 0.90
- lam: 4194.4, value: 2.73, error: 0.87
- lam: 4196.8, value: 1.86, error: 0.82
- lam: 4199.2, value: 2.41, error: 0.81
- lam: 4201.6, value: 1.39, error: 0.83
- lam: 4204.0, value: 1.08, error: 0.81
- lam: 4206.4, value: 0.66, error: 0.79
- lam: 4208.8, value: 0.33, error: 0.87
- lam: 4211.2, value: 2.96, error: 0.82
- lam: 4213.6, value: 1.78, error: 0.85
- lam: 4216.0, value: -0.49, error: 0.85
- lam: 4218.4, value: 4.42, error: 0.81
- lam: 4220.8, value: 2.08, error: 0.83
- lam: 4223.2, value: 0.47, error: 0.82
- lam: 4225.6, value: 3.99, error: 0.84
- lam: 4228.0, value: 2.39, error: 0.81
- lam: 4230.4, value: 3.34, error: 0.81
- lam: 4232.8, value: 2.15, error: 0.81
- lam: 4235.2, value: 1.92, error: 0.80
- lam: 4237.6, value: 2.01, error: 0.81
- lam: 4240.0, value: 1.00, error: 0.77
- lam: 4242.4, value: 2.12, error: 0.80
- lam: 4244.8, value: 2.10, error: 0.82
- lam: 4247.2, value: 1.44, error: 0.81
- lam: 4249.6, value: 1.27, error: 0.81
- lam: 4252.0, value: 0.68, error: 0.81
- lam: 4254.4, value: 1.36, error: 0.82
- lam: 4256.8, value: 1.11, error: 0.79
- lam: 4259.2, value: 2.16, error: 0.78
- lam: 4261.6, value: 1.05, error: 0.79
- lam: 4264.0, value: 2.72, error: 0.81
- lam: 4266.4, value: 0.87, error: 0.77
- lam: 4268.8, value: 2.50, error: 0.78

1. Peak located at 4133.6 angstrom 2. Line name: [O II] 3727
